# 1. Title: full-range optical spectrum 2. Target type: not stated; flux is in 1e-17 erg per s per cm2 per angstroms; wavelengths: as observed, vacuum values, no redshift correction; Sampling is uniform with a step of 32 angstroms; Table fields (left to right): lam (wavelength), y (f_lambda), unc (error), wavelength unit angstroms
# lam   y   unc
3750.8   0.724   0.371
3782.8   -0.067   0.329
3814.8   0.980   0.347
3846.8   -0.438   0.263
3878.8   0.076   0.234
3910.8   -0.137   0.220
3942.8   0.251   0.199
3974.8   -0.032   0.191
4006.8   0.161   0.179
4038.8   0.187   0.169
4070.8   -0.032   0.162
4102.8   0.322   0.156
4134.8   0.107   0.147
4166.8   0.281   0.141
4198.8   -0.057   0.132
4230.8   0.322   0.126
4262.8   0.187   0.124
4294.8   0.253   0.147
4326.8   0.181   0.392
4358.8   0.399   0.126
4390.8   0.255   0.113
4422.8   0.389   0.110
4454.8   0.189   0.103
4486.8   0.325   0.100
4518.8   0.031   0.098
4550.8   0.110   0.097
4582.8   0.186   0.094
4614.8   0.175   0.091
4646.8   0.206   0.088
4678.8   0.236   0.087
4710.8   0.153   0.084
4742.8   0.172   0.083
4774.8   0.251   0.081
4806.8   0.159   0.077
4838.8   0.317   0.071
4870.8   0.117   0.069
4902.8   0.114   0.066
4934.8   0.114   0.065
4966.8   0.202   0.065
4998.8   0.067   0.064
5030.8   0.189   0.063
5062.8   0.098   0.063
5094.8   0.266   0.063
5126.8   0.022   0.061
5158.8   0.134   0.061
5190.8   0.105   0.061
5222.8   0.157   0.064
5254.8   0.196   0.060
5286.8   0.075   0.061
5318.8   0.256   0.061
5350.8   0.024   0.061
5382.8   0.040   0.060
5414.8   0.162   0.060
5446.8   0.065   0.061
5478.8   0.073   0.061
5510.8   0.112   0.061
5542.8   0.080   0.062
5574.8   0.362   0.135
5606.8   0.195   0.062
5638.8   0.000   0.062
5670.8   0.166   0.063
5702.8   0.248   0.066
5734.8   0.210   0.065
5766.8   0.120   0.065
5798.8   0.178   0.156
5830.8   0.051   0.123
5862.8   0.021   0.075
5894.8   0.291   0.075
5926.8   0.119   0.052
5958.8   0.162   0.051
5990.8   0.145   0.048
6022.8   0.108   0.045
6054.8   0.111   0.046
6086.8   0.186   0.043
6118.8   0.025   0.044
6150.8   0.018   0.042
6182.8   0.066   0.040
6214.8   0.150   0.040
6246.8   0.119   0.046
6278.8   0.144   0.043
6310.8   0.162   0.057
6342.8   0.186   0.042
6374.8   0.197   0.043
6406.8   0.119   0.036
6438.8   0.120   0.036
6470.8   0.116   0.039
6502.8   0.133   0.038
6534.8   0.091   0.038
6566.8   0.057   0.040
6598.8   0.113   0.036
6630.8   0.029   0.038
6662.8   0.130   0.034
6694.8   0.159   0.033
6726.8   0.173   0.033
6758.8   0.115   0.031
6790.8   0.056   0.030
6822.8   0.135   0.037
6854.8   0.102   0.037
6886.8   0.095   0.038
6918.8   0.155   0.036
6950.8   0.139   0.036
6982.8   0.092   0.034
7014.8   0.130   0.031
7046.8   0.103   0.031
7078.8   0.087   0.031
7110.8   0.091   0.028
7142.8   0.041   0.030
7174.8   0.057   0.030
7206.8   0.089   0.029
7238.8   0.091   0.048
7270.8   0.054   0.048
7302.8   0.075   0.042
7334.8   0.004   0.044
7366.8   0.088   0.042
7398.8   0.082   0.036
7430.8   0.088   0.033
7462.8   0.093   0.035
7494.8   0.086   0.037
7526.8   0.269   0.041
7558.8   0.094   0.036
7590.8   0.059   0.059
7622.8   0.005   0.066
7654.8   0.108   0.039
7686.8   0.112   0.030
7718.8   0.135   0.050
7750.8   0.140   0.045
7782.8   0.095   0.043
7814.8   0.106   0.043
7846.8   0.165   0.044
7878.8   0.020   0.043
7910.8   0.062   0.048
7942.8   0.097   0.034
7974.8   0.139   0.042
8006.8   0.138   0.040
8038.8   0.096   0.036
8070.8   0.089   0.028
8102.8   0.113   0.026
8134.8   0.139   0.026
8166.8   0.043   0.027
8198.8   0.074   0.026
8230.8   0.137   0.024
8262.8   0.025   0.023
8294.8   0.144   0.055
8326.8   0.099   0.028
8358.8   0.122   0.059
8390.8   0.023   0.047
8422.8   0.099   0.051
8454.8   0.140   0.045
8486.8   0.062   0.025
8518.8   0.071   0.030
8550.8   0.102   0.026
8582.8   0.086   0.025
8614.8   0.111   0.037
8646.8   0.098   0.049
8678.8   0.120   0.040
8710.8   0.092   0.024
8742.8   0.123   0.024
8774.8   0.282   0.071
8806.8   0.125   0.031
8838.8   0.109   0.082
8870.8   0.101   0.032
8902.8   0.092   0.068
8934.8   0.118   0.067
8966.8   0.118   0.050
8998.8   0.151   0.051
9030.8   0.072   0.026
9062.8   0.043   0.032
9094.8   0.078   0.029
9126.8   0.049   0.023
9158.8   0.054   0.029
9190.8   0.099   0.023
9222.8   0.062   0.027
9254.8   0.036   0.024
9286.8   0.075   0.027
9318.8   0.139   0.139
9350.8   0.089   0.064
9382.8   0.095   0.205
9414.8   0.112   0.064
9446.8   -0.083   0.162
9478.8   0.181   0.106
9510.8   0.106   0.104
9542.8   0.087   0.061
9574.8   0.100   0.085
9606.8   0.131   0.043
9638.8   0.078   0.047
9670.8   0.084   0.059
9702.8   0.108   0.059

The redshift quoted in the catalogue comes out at 0.147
